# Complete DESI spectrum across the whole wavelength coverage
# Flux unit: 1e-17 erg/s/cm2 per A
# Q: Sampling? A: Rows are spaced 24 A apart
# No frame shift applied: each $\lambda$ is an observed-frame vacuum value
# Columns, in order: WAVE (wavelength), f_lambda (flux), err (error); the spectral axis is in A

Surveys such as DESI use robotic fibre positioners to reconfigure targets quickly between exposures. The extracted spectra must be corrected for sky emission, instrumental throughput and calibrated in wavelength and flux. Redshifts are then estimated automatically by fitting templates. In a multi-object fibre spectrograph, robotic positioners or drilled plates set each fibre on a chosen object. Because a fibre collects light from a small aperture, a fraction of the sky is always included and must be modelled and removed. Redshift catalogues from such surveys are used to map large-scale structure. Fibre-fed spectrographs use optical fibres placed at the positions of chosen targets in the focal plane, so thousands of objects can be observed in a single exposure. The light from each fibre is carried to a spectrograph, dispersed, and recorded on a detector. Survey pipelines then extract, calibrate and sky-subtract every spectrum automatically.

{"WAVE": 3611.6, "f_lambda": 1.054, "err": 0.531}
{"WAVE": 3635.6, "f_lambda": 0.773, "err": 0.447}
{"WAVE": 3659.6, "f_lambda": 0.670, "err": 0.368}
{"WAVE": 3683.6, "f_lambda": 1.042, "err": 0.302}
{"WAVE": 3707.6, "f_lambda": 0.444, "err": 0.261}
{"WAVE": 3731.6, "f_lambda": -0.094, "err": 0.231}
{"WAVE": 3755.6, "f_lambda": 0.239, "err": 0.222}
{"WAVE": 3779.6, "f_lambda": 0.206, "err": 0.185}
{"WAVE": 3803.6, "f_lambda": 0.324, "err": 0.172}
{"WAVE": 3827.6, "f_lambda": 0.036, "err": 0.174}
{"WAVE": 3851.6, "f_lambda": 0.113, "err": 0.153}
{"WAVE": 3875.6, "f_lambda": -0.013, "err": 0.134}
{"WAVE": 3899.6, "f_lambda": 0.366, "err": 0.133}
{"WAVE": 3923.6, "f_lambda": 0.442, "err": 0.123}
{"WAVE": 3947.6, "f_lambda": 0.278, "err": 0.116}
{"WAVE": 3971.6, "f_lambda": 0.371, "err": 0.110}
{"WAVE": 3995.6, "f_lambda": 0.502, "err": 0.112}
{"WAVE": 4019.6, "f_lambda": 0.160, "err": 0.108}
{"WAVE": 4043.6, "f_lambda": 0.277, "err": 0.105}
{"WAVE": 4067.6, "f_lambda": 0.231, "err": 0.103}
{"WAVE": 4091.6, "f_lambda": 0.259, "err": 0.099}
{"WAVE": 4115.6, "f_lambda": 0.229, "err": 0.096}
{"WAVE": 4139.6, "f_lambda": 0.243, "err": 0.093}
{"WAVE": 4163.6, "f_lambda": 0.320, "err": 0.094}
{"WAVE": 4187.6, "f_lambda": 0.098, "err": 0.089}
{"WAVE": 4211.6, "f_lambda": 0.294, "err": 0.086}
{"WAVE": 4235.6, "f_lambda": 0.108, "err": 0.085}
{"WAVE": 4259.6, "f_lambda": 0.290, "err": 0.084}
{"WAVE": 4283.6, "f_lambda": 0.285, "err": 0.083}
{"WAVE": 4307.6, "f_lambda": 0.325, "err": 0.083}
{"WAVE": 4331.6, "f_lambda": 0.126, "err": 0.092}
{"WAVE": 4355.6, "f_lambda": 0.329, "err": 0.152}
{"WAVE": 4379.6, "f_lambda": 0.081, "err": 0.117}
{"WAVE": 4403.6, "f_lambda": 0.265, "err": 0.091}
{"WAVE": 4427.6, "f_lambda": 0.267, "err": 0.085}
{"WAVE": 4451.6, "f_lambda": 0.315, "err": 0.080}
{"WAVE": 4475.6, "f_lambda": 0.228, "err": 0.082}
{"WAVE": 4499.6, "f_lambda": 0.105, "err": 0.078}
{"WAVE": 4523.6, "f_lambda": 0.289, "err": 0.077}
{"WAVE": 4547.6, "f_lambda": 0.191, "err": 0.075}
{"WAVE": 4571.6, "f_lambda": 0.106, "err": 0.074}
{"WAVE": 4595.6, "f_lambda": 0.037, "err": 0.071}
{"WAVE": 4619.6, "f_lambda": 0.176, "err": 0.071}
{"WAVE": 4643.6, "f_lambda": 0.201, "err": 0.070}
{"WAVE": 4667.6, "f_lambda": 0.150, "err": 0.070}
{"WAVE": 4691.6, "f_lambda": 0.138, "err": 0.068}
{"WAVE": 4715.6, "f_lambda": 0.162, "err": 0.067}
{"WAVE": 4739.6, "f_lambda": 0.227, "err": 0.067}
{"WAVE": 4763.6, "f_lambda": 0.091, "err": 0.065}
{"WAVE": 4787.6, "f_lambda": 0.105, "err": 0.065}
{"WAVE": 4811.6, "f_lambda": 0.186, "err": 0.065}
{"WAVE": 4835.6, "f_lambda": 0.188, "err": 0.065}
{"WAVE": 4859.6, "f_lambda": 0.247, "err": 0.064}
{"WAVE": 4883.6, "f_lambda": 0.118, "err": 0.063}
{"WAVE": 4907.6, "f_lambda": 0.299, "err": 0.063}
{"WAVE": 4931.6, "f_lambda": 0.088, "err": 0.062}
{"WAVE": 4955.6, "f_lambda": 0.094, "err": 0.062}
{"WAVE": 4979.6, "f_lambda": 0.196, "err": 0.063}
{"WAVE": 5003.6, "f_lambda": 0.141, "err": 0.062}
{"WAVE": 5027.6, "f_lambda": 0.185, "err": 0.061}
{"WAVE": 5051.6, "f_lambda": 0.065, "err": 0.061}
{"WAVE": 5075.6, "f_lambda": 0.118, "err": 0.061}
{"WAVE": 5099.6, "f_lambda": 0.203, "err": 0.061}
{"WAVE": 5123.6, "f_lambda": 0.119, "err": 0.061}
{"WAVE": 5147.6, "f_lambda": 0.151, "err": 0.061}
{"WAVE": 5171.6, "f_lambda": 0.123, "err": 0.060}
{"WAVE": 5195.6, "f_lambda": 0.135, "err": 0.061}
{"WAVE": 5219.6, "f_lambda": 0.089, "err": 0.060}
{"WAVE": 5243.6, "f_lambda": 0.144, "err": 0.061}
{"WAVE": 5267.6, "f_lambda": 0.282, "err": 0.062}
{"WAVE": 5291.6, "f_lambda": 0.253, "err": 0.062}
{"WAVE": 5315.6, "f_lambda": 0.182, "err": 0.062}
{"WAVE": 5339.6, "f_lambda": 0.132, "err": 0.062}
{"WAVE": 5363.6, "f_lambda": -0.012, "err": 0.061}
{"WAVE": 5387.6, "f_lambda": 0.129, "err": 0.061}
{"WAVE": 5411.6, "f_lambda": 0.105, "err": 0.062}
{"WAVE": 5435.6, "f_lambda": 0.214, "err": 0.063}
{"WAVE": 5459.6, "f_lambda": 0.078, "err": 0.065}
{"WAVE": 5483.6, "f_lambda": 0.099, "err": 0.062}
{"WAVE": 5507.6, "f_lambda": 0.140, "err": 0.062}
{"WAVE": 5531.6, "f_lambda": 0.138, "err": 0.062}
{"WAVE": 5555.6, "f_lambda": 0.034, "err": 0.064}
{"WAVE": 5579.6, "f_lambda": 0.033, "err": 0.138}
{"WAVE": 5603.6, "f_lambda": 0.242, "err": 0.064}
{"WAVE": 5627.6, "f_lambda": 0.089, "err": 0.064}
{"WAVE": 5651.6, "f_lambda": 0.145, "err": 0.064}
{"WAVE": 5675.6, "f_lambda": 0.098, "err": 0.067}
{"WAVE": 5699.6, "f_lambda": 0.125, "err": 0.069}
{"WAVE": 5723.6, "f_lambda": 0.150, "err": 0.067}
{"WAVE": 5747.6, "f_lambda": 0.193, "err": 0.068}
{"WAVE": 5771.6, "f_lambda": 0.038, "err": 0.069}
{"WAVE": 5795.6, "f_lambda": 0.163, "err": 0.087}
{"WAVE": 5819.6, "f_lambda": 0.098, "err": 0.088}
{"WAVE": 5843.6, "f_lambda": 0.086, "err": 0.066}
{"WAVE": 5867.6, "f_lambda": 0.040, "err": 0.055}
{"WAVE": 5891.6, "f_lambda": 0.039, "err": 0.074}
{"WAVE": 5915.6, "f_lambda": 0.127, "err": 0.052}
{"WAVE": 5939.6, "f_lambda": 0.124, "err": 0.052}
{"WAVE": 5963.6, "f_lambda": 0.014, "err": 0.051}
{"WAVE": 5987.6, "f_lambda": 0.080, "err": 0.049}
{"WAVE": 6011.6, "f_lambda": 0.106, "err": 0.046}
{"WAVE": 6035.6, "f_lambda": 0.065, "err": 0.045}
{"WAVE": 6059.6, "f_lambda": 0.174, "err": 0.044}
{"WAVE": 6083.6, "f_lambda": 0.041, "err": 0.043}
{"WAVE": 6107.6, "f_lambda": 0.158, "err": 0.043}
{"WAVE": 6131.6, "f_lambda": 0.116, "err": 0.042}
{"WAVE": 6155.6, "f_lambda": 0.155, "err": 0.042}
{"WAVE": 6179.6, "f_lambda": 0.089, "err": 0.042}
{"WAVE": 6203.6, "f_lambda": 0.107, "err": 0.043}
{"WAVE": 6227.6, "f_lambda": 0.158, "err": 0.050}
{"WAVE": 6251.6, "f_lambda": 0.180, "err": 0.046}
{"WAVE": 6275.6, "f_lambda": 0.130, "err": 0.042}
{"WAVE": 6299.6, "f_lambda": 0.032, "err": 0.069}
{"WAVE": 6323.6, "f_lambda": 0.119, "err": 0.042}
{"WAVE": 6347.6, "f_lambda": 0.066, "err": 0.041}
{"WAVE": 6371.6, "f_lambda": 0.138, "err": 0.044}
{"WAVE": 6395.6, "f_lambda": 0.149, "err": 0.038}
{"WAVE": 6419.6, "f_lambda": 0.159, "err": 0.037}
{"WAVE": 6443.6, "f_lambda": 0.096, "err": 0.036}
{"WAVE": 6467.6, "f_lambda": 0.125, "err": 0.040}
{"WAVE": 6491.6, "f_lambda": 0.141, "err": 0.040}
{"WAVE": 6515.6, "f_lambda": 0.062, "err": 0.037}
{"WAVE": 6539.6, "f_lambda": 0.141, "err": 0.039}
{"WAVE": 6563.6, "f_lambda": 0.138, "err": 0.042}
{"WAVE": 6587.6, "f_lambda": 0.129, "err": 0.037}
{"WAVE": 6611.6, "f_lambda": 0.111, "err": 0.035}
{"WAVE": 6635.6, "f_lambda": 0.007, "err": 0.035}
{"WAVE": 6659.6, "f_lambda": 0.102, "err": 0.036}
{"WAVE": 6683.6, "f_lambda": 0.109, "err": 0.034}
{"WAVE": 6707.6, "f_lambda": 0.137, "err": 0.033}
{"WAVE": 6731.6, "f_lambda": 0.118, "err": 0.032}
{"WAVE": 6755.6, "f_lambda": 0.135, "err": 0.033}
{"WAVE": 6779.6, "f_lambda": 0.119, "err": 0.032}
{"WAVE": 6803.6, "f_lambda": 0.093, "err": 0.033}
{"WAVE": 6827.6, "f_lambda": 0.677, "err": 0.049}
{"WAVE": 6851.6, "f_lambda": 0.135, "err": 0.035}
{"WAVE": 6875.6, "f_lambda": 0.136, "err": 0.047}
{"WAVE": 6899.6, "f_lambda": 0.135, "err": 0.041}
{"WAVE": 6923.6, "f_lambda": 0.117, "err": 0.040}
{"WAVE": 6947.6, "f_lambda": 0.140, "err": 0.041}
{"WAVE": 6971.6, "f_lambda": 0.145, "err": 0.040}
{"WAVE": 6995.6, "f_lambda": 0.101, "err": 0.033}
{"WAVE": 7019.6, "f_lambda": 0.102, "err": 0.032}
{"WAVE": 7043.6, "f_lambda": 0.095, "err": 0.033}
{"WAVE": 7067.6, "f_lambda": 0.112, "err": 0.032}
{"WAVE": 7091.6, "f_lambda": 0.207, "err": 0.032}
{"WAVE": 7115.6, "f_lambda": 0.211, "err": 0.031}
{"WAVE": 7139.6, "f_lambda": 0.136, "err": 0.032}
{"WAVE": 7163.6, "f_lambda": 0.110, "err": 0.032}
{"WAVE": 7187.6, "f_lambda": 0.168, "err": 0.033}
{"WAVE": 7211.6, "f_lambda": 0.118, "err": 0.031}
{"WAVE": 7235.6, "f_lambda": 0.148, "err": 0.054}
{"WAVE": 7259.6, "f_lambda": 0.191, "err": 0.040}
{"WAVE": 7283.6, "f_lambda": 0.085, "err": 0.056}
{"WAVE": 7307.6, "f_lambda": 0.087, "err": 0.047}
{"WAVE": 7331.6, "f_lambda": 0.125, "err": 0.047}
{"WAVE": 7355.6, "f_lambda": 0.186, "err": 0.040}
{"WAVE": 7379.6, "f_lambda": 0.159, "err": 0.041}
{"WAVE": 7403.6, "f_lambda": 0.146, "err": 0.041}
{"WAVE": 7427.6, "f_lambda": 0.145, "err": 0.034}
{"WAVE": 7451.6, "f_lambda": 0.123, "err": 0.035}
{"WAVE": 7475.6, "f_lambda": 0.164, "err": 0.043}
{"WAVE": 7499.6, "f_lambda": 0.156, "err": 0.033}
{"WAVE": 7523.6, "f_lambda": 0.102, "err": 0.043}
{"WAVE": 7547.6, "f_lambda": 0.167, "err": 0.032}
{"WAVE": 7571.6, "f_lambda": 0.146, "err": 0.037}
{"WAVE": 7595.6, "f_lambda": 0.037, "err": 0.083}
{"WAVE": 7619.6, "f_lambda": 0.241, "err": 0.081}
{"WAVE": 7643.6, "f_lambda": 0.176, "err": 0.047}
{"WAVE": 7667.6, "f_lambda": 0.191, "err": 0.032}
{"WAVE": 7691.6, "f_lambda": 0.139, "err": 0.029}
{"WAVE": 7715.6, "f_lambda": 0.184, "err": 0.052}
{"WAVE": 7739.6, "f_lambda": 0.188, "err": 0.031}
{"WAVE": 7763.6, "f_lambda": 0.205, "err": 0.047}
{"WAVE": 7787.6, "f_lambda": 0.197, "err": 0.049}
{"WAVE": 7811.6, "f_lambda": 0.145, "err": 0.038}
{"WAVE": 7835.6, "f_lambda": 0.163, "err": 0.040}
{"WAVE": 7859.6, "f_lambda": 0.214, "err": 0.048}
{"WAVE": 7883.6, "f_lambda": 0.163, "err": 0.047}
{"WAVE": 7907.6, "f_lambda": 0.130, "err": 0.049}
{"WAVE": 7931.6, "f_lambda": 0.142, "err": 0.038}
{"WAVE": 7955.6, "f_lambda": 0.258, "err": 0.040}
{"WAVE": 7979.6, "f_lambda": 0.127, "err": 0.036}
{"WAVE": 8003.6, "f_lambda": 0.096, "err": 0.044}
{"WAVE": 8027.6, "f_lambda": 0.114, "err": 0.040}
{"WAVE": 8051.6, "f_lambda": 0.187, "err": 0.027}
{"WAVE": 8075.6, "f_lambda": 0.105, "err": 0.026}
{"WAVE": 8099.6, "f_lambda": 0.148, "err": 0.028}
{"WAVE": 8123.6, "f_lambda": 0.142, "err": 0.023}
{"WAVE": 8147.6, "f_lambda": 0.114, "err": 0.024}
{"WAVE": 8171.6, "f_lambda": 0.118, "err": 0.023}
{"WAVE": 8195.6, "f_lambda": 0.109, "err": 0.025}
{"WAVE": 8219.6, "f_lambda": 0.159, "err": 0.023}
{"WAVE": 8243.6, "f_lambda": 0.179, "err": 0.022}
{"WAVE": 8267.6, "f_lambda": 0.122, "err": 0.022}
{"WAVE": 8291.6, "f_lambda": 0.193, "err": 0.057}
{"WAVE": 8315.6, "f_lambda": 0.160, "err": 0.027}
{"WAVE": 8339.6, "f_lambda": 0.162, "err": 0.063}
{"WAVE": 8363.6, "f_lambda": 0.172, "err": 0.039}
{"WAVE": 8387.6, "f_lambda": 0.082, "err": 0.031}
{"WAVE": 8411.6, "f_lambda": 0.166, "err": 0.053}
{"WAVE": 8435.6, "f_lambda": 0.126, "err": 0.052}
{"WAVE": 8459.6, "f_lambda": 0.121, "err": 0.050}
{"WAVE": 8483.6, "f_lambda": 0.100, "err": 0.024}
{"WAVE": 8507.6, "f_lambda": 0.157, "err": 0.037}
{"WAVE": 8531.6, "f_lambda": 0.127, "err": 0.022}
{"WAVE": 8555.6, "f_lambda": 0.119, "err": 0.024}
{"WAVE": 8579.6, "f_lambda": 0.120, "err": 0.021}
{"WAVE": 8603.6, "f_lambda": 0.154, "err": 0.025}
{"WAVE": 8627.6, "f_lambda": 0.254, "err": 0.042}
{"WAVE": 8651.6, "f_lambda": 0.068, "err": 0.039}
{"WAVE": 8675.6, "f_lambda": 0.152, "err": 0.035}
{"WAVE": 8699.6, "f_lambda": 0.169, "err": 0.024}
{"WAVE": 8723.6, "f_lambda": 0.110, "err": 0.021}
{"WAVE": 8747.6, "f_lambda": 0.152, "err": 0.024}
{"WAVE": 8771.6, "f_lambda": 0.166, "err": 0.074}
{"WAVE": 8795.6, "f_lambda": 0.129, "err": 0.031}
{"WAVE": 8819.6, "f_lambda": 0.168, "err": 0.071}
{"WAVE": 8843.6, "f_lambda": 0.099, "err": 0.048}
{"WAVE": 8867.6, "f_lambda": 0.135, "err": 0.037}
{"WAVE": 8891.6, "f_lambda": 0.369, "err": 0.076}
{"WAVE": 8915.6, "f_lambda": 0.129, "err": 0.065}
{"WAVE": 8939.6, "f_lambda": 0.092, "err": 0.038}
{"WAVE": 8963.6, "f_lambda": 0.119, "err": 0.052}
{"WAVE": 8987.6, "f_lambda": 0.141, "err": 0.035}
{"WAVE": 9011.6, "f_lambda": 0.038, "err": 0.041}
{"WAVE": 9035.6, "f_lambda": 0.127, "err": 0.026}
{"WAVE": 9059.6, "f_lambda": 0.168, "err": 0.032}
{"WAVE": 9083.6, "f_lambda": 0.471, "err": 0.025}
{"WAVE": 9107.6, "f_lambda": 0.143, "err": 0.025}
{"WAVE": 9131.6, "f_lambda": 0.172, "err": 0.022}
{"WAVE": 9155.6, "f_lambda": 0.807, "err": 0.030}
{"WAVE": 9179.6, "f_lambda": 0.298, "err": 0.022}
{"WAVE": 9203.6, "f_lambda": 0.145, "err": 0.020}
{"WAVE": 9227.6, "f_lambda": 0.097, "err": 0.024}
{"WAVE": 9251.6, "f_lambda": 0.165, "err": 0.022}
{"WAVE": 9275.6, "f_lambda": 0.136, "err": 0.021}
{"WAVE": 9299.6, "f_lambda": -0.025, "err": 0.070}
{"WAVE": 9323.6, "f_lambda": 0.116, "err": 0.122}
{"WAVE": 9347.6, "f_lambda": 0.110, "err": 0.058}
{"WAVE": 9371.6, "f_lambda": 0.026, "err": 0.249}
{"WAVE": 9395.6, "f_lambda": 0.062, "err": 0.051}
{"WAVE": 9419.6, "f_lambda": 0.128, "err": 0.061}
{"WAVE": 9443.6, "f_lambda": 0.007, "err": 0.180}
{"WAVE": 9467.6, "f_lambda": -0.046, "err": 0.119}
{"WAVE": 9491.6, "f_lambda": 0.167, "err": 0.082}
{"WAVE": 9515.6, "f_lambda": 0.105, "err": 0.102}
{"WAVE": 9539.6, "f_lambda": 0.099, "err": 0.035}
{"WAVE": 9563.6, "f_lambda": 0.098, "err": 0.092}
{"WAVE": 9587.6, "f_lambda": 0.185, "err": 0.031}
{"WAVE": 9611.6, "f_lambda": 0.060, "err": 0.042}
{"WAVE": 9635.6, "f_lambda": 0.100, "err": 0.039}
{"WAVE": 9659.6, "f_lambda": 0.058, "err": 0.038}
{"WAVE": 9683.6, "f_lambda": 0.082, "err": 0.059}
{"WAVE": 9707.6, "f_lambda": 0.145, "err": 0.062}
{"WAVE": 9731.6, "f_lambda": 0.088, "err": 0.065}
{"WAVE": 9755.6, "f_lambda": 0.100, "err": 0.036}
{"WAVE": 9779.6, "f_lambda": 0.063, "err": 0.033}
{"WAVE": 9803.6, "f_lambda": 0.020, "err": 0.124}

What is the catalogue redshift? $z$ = 0.830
